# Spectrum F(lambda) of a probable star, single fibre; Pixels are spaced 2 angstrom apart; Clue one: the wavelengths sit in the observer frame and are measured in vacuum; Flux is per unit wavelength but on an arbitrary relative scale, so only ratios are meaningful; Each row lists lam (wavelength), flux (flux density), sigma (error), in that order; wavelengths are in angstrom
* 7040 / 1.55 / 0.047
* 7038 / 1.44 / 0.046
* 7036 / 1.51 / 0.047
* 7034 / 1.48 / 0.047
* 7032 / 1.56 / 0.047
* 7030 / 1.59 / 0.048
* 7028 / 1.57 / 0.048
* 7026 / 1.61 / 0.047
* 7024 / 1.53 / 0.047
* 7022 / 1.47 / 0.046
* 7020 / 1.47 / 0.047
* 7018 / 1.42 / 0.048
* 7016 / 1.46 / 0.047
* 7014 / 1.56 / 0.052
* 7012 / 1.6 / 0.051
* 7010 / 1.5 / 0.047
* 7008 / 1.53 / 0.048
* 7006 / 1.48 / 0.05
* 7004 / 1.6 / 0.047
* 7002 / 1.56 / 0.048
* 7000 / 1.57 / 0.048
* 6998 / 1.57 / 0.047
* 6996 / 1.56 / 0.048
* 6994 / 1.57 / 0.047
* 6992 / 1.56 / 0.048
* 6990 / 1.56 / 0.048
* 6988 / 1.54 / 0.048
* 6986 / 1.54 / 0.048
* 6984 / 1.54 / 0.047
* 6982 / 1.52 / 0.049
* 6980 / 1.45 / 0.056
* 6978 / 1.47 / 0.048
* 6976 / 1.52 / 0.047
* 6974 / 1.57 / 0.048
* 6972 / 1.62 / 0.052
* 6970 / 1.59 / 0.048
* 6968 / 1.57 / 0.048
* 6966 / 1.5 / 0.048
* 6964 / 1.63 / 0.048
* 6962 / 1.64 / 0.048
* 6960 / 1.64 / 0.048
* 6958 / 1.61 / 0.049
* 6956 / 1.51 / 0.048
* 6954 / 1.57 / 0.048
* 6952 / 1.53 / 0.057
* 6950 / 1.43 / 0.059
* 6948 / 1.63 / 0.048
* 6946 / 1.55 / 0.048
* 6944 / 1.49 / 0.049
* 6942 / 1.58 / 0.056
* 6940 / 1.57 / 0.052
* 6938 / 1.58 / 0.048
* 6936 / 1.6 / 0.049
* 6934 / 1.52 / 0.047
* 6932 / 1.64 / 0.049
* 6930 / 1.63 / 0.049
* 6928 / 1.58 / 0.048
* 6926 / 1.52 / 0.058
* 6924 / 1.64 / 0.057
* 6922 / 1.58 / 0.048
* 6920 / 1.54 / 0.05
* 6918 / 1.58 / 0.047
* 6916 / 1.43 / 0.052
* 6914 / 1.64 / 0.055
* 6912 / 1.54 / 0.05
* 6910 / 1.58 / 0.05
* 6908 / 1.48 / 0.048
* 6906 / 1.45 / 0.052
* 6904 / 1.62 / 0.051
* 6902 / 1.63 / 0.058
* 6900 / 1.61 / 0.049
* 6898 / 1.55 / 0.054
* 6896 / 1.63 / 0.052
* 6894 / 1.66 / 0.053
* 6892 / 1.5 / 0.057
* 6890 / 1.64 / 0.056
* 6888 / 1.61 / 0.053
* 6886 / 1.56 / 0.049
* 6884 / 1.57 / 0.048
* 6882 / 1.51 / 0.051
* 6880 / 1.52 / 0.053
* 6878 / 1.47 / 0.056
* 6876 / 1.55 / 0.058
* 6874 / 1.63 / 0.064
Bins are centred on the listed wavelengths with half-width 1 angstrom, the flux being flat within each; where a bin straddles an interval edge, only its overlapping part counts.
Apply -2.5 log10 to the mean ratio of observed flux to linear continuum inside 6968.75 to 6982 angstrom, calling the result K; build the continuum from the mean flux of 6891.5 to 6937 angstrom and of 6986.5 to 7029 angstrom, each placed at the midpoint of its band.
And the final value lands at 0.01 mag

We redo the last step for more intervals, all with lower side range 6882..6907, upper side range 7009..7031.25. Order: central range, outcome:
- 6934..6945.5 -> 0.00 mag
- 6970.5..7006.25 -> 0.00 mag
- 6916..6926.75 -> 0.01 mag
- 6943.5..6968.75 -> -0.01 mag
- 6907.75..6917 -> 0.03 mag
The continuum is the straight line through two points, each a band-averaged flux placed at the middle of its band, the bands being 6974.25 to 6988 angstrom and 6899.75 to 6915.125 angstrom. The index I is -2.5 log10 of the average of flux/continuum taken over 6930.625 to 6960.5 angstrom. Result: -0.02 mag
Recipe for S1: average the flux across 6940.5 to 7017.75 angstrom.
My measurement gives 1.55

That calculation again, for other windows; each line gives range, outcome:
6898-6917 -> 1.55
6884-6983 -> 1.57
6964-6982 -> 1.54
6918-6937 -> 1.58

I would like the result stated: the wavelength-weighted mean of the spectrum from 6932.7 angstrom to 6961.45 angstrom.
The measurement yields 1.56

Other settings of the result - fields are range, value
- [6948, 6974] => 1.57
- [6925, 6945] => 1.57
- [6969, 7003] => 1.55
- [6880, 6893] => 1.56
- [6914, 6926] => 1.56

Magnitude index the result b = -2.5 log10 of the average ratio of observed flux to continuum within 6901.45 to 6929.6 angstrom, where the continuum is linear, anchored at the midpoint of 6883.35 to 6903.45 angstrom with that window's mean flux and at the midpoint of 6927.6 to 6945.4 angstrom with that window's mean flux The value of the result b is 0.02 mag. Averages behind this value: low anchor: 1.6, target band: 1.56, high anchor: 1.58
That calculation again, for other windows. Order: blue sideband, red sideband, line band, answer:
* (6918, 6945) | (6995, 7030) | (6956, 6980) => -0.01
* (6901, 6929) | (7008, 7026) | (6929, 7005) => -0.02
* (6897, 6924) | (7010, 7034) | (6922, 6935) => -0.02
